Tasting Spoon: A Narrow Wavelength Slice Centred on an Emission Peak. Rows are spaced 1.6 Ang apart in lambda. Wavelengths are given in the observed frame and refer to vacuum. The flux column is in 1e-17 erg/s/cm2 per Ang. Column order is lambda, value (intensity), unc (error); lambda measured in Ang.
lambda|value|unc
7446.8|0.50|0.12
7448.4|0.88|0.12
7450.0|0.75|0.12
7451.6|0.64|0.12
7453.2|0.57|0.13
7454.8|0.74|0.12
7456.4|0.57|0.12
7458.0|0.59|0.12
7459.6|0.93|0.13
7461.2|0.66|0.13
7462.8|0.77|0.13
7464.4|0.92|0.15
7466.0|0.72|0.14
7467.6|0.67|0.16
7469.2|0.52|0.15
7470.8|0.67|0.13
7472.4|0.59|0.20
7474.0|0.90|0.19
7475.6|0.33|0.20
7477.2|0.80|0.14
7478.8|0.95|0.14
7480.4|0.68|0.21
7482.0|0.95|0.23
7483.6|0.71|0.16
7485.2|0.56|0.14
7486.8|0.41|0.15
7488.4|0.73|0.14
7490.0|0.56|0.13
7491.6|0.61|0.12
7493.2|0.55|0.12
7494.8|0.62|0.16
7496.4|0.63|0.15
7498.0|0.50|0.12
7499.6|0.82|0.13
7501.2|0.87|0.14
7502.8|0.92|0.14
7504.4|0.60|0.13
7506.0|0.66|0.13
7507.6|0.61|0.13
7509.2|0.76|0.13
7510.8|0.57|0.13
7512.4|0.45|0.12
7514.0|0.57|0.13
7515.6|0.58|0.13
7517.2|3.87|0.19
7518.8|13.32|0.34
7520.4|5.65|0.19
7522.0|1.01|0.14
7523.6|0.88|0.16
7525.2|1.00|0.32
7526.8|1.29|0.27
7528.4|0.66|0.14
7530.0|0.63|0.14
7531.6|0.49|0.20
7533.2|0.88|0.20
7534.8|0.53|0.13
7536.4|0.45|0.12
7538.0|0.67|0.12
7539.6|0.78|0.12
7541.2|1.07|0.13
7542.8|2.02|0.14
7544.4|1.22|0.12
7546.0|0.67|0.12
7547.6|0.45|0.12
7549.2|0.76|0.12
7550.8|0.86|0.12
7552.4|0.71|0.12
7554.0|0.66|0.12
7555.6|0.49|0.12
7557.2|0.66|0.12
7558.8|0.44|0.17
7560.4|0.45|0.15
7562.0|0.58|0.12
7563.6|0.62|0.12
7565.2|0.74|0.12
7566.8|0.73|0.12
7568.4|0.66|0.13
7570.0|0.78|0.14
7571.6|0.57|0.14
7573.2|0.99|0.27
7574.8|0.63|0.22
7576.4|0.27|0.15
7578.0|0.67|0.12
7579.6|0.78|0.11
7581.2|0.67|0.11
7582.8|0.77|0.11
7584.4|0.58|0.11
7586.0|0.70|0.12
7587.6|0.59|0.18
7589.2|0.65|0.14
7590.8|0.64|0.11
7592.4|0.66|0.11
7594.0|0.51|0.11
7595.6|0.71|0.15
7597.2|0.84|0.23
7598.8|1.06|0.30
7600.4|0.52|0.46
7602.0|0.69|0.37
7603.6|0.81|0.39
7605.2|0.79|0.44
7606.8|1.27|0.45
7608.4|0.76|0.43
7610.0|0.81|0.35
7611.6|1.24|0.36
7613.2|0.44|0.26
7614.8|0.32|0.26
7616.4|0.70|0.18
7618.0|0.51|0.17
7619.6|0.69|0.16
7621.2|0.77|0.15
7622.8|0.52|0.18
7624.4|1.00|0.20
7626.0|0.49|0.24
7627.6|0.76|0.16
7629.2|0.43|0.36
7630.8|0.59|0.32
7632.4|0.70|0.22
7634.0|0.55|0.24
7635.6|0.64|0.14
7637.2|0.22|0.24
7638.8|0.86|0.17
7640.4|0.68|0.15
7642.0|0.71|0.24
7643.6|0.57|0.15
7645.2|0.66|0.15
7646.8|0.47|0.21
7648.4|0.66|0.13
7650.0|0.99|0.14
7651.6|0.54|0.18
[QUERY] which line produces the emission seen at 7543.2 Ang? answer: [N II] 6583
